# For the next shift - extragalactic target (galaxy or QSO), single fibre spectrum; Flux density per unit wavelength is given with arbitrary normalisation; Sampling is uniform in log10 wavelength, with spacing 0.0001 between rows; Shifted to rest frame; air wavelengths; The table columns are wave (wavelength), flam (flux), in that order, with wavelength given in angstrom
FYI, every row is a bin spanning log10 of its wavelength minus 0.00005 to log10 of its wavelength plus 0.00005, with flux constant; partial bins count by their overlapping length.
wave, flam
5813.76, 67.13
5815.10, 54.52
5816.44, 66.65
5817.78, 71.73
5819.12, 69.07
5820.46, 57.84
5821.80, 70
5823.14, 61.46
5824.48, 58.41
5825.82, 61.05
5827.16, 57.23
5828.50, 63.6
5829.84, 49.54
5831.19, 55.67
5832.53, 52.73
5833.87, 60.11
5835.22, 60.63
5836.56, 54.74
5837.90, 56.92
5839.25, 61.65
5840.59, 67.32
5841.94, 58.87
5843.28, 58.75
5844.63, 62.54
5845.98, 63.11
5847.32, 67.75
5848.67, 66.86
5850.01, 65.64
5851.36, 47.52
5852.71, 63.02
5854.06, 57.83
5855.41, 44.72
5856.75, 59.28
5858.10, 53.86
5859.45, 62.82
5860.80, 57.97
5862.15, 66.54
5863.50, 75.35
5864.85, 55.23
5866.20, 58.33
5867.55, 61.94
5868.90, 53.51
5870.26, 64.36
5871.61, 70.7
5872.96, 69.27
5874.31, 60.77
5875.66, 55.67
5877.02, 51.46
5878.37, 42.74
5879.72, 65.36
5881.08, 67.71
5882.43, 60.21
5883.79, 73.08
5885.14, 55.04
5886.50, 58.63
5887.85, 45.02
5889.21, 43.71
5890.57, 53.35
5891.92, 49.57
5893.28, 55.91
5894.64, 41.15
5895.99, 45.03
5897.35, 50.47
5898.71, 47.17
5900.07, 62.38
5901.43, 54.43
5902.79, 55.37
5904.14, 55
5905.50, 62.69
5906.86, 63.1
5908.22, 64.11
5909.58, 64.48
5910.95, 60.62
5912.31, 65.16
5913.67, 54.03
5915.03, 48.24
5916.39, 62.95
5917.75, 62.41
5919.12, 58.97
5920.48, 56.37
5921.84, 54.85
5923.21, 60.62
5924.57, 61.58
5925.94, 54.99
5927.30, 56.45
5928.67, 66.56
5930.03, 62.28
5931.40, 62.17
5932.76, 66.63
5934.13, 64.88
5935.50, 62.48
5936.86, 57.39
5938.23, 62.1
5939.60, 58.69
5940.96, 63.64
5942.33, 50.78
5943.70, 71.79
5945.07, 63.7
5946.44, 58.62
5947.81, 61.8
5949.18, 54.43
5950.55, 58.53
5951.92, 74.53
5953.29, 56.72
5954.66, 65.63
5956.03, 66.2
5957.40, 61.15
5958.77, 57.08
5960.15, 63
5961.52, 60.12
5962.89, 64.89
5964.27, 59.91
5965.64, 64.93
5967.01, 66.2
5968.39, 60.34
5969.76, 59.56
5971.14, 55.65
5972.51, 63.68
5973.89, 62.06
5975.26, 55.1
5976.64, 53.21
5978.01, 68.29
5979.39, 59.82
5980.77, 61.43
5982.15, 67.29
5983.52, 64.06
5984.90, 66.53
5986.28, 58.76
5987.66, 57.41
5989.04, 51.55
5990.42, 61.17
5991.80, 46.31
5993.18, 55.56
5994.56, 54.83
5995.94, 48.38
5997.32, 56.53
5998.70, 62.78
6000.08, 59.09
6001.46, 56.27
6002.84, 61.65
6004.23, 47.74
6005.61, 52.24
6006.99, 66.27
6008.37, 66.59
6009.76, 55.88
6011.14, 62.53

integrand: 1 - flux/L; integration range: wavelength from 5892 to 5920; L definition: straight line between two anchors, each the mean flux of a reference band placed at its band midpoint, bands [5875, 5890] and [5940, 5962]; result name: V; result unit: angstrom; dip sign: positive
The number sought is 0.76 angstrom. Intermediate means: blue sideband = 56.2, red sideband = 61.7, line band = 56.5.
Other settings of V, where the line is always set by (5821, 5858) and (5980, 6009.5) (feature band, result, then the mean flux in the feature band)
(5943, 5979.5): -2.1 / 61.8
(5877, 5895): 1.3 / 54.8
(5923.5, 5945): -1.1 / 61.5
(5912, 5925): 0.1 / 58.3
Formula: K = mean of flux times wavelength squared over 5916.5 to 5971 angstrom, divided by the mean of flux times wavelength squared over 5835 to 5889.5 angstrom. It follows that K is 1.1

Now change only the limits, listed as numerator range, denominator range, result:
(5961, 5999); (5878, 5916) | 1.09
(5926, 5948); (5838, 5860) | 1.06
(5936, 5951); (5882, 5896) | 1.16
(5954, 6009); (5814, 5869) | 1.04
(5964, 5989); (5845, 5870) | 1.06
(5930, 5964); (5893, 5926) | 1.10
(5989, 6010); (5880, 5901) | 1.09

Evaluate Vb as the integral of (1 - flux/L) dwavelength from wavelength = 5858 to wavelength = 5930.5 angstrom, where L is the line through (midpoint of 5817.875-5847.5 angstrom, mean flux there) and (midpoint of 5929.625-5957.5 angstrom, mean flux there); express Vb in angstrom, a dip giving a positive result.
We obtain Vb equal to 3.8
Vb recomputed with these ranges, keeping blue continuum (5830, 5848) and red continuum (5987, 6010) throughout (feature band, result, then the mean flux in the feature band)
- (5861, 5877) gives -0.8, 62.2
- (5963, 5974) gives -0.9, 61.7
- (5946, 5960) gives -1.0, 61.6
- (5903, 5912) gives -0.5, 61.5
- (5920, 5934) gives -0.6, 60.5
